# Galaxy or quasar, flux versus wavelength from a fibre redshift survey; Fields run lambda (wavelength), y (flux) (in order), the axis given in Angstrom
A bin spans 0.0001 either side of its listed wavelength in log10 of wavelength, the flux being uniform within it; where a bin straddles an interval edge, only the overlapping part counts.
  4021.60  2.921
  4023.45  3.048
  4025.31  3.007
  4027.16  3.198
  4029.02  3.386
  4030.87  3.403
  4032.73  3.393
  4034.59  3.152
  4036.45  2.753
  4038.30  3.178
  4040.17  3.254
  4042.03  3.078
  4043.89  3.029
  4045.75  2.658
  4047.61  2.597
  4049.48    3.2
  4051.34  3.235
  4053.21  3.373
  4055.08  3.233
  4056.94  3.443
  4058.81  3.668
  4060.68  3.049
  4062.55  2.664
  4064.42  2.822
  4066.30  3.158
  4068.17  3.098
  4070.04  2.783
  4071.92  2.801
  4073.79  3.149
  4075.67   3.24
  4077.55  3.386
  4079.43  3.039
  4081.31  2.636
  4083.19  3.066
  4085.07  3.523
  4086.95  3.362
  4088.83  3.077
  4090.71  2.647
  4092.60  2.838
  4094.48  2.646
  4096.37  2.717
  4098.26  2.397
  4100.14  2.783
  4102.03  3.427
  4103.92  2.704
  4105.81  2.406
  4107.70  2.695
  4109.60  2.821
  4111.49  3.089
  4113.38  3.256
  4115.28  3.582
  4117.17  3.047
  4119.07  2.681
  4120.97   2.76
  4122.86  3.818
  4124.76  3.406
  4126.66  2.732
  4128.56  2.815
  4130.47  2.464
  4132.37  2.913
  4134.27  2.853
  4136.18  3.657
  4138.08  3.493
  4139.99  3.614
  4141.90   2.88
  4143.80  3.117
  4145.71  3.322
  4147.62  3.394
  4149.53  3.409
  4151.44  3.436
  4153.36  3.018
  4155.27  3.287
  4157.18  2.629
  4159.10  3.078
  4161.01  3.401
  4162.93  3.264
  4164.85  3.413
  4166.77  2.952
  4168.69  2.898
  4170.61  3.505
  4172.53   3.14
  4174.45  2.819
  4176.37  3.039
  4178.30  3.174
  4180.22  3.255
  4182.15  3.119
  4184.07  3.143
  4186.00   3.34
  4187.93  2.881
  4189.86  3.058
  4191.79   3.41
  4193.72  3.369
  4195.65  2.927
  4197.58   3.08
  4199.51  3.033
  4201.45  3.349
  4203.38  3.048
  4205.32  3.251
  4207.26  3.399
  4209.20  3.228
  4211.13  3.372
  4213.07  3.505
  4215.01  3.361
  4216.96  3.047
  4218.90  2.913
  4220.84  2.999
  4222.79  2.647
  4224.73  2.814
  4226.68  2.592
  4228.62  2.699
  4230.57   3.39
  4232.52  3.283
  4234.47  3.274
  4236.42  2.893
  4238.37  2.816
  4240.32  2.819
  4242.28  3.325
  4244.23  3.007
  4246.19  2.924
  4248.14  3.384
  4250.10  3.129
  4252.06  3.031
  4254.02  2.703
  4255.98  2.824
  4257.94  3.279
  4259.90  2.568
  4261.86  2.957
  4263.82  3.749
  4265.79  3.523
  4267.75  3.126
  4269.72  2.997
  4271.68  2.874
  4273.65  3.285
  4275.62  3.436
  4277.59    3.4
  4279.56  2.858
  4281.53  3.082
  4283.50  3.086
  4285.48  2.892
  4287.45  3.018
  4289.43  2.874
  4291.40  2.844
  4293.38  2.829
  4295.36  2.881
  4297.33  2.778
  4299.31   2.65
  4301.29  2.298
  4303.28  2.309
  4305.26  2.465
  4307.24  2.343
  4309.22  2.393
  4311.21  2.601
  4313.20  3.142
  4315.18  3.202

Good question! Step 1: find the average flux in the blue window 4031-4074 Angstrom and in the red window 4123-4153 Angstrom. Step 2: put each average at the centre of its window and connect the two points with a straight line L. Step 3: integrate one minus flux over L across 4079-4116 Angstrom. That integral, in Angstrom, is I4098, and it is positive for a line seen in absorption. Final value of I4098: 2.4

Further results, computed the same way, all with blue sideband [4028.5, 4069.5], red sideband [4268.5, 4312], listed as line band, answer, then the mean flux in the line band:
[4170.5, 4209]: -2.7 Angstrom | 3.16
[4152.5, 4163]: -0.4 Angstrom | 3.1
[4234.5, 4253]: -1.0 Angstrom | 3.05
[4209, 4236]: -1.5 Angstrom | 3.07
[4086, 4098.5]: 1.0 Angstrom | 2.84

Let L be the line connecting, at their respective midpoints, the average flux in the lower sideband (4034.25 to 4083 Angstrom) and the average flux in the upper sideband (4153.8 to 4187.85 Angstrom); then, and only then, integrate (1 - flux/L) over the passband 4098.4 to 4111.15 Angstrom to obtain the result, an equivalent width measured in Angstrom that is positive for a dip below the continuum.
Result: 1.2 Angstrom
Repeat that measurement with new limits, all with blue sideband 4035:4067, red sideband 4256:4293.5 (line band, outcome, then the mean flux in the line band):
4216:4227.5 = 0.92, 2.84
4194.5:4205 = -0.06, 3.1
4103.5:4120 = 0.84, 2.93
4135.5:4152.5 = -1.53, 3.36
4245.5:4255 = 0.15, 3.04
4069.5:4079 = 0.00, 3.08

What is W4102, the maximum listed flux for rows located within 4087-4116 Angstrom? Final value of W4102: 3.582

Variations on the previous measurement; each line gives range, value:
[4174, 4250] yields 3.505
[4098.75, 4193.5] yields 3.818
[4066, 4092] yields 3.523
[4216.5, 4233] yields 3.39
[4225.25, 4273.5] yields 3.749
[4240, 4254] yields 3.384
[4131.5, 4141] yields 3.657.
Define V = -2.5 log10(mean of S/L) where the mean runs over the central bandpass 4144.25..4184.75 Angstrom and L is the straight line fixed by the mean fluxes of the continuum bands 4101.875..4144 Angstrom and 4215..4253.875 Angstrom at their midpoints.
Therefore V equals -0.05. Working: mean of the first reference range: 3.05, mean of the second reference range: 3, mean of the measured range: 3.18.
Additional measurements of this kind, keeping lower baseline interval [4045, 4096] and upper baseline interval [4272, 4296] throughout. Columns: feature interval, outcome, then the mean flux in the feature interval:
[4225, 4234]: 0.02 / 2.99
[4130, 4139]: -0.02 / 3.11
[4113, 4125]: -0.06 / 3.21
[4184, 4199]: -0.04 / 3.15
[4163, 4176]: -0.03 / 3.13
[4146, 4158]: -0.06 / 3.21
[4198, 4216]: -0.08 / 3.28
